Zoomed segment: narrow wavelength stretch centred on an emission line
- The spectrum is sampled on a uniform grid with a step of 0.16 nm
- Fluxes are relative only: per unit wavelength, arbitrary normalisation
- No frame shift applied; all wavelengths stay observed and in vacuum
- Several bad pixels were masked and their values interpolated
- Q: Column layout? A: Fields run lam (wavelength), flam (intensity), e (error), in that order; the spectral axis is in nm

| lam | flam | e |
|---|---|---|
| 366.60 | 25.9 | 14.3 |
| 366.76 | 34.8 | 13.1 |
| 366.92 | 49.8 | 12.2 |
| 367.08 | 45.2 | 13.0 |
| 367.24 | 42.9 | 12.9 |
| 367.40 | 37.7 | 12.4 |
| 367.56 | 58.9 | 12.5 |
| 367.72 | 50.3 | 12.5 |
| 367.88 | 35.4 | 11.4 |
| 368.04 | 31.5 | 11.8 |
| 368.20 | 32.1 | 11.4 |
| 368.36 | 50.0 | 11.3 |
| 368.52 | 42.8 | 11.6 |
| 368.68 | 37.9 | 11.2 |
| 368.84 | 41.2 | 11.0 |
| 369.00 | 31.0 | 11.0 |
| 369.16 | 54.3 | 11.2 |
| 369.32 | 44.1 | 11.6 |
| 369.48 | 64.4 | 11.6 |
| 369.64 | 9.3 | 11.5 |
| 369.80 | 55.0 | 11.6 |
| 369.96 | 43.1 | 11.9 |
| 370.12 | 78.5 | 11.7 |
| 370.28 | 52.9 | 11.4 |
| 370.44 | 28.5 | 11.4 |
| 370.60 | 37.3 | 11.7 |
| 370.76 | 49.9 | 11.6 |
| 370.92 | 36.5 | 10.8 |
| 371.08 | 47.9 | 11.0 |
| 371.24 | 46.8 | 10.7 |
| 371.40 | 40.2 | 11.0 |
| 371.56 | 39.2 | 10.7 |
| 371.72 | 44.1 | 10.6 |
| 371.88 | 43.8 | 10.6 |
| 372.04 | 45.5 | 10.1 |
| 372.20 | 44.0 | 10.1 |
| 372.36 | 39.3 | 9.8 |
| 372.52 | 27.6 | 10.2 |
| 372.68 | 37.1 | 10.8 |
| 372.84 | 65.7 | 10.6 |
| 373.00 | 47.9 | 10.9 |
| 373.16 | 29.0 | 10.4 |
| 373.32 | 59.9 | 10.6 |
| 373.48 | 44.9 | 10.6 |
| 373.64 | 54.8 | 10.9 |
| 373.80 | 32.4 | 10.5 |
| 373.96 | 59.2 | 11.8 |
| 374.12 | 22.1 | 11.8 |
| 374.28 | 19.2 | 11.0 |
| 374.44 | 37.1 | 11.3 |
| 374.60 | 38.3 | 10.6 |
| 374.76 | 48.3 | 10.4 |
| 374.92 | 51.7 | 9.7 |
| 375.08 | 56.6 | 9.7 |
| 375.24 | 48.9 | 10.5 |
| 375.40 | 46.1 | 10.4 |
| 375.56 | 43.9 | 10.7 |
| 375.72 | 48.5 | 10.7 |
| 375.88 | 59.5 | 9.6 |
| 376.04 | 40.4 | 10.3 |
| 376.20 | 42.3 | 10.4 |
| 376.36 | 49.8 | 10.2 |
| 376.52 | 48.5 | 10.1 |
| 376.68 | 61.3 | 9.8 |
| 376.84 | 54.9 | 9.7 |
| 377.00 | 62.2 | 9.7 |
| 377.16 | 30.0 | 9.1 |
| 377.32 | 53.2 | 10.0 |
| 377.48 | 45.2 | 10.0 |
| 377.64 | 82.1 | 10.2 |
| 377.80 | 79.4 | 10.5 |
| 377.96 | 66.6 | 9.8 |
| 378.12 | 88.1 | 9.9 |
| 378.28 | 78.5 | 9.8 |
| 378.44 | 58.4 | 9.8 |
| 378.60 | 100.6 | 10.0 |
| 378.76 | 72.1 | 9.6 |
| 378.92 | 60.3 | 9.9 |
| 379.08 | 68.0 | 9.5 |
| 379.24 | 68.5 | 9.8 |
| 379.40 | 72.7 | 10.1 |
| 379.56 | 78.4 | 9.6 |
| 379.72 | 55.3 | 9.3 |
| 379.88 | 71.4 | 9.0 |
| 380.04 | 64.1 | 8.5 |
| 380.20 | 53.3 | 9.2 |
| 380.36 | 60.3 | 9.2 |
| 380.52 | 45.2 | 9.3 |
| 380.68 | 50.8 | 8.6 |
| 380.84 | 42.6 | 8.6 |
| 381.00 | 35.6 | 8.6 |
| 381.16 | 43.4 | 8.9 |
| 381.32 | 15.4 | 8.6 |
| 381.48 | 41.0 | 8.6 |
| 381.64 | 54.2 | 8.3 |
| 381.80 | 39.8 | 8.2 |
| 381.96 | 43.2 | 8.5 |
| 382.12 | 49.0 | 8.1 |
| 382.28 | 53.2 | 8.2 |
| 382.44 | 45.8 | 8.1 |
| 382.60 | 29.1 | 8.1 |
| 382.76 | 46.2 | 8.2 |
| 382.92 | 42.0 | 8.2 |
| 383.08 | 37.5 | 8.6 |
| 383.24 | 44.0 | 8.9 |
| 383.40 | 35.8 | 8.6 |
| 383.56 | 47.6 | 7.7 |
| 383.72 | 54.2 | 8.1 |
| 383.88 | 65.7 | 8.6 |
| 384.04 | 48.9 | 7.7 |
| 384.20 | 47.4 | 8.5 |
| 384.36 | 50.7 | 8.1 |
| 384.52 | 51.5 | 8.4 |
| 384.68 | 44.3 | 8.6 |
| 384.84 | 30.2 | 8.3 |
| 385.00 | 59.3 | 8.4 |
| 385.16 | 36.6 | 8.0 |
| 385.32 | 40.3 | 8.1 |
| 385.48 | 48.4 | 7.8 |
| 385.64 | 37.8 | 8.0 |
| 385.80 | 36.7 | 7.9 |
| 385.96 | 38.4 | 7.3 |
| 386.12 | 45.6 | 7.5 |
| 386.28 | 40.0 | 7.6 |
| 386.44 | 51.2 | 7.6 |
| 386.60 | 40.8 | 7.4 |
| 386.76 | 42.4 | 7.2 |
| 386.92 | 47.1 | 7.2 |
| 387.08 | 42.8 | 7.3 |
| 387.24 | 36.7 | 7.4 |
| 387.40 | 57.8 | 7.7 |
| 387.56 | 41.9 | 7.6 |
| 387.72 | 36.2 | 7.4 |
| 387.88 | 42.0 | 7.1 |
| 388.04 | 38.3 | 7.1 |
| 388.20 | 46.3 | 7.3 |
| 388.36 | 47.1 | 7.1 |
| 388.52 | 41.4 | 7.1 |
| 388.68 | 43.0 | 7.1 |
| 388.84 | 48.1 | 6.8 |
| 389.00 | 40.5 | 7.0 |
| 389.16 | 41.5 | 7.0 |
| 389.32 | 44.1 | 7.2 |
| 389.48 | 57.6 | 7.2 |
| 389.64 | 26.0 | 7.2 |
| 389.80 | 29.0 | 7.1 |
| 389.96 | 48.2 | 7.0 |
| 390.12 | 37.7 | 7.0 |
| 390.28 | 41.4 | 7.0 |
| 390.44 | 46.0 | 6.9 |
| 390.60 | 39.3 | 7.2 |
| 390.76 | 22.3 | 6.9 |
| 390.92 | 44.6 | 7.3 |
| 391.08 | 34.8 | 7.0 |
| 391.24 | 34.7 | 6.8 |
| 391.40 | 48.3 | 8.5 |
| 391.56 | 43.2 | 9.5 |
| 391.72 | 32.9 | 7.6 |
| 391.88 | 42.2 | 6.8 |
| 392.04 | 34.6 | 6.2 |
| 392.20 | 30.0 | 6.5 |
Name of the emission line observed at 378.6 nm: Mg II 2798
